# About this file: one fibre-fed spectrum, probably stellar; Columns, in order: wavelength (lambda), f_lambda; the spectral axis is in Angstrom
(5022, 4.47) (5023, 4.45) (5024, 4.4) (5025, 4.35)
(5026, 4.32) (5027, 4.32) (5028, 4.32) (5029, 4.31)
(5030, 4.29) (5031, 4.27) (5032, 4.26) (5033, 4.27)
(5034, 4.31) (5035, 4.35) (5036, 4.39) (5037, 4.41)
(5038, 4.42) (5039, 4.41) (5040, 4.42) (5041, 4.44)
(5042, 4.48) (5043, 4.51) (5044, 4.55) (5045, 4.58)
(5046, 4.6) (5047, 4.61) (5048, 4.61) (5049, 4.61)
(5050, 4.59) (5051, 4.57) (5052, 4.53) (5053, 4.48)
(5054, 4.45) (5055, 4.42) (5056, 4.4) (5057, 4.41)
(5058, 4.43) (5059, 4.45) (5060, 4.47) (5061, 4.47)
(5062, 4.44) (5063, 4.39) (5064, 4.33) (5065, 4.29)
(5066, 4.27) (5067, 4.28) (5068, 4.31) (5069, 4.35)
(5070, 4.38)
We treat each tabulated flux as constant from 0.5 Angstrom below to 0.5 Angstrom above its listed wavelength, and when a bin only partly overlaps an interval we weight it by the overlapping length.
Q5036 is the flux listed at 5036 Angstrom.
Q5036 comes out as 4.39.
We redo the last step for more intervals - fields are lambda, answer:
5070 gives 4.38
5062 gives 4.44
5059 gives 4.45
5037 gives 4.41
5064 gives 4.33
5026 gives 4.32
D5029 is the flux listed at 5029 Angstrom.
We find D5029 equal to 4.31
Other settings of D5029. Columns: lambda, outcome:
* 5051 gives 4.57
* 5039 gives 4.41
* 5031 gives 4.27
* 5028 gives 4.32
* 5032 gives 4.26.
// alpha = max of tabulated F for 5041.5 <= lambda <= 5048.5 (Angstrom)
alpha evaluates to 4.61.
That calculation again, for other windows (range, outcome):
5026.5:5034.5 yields 4.32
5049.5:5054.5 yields 4.59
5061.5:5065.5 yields 4.44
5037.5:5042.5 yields 4.48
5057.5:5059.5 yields 4.45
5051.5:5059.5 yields 4.53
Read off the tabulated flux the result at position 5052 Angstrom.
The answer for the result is 4.53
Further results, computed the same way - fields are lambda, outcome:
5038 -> 4.42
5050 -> 4.59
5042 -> 4.48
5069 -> 4.35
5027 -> 4.32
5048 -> 4.61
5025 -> 4.35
